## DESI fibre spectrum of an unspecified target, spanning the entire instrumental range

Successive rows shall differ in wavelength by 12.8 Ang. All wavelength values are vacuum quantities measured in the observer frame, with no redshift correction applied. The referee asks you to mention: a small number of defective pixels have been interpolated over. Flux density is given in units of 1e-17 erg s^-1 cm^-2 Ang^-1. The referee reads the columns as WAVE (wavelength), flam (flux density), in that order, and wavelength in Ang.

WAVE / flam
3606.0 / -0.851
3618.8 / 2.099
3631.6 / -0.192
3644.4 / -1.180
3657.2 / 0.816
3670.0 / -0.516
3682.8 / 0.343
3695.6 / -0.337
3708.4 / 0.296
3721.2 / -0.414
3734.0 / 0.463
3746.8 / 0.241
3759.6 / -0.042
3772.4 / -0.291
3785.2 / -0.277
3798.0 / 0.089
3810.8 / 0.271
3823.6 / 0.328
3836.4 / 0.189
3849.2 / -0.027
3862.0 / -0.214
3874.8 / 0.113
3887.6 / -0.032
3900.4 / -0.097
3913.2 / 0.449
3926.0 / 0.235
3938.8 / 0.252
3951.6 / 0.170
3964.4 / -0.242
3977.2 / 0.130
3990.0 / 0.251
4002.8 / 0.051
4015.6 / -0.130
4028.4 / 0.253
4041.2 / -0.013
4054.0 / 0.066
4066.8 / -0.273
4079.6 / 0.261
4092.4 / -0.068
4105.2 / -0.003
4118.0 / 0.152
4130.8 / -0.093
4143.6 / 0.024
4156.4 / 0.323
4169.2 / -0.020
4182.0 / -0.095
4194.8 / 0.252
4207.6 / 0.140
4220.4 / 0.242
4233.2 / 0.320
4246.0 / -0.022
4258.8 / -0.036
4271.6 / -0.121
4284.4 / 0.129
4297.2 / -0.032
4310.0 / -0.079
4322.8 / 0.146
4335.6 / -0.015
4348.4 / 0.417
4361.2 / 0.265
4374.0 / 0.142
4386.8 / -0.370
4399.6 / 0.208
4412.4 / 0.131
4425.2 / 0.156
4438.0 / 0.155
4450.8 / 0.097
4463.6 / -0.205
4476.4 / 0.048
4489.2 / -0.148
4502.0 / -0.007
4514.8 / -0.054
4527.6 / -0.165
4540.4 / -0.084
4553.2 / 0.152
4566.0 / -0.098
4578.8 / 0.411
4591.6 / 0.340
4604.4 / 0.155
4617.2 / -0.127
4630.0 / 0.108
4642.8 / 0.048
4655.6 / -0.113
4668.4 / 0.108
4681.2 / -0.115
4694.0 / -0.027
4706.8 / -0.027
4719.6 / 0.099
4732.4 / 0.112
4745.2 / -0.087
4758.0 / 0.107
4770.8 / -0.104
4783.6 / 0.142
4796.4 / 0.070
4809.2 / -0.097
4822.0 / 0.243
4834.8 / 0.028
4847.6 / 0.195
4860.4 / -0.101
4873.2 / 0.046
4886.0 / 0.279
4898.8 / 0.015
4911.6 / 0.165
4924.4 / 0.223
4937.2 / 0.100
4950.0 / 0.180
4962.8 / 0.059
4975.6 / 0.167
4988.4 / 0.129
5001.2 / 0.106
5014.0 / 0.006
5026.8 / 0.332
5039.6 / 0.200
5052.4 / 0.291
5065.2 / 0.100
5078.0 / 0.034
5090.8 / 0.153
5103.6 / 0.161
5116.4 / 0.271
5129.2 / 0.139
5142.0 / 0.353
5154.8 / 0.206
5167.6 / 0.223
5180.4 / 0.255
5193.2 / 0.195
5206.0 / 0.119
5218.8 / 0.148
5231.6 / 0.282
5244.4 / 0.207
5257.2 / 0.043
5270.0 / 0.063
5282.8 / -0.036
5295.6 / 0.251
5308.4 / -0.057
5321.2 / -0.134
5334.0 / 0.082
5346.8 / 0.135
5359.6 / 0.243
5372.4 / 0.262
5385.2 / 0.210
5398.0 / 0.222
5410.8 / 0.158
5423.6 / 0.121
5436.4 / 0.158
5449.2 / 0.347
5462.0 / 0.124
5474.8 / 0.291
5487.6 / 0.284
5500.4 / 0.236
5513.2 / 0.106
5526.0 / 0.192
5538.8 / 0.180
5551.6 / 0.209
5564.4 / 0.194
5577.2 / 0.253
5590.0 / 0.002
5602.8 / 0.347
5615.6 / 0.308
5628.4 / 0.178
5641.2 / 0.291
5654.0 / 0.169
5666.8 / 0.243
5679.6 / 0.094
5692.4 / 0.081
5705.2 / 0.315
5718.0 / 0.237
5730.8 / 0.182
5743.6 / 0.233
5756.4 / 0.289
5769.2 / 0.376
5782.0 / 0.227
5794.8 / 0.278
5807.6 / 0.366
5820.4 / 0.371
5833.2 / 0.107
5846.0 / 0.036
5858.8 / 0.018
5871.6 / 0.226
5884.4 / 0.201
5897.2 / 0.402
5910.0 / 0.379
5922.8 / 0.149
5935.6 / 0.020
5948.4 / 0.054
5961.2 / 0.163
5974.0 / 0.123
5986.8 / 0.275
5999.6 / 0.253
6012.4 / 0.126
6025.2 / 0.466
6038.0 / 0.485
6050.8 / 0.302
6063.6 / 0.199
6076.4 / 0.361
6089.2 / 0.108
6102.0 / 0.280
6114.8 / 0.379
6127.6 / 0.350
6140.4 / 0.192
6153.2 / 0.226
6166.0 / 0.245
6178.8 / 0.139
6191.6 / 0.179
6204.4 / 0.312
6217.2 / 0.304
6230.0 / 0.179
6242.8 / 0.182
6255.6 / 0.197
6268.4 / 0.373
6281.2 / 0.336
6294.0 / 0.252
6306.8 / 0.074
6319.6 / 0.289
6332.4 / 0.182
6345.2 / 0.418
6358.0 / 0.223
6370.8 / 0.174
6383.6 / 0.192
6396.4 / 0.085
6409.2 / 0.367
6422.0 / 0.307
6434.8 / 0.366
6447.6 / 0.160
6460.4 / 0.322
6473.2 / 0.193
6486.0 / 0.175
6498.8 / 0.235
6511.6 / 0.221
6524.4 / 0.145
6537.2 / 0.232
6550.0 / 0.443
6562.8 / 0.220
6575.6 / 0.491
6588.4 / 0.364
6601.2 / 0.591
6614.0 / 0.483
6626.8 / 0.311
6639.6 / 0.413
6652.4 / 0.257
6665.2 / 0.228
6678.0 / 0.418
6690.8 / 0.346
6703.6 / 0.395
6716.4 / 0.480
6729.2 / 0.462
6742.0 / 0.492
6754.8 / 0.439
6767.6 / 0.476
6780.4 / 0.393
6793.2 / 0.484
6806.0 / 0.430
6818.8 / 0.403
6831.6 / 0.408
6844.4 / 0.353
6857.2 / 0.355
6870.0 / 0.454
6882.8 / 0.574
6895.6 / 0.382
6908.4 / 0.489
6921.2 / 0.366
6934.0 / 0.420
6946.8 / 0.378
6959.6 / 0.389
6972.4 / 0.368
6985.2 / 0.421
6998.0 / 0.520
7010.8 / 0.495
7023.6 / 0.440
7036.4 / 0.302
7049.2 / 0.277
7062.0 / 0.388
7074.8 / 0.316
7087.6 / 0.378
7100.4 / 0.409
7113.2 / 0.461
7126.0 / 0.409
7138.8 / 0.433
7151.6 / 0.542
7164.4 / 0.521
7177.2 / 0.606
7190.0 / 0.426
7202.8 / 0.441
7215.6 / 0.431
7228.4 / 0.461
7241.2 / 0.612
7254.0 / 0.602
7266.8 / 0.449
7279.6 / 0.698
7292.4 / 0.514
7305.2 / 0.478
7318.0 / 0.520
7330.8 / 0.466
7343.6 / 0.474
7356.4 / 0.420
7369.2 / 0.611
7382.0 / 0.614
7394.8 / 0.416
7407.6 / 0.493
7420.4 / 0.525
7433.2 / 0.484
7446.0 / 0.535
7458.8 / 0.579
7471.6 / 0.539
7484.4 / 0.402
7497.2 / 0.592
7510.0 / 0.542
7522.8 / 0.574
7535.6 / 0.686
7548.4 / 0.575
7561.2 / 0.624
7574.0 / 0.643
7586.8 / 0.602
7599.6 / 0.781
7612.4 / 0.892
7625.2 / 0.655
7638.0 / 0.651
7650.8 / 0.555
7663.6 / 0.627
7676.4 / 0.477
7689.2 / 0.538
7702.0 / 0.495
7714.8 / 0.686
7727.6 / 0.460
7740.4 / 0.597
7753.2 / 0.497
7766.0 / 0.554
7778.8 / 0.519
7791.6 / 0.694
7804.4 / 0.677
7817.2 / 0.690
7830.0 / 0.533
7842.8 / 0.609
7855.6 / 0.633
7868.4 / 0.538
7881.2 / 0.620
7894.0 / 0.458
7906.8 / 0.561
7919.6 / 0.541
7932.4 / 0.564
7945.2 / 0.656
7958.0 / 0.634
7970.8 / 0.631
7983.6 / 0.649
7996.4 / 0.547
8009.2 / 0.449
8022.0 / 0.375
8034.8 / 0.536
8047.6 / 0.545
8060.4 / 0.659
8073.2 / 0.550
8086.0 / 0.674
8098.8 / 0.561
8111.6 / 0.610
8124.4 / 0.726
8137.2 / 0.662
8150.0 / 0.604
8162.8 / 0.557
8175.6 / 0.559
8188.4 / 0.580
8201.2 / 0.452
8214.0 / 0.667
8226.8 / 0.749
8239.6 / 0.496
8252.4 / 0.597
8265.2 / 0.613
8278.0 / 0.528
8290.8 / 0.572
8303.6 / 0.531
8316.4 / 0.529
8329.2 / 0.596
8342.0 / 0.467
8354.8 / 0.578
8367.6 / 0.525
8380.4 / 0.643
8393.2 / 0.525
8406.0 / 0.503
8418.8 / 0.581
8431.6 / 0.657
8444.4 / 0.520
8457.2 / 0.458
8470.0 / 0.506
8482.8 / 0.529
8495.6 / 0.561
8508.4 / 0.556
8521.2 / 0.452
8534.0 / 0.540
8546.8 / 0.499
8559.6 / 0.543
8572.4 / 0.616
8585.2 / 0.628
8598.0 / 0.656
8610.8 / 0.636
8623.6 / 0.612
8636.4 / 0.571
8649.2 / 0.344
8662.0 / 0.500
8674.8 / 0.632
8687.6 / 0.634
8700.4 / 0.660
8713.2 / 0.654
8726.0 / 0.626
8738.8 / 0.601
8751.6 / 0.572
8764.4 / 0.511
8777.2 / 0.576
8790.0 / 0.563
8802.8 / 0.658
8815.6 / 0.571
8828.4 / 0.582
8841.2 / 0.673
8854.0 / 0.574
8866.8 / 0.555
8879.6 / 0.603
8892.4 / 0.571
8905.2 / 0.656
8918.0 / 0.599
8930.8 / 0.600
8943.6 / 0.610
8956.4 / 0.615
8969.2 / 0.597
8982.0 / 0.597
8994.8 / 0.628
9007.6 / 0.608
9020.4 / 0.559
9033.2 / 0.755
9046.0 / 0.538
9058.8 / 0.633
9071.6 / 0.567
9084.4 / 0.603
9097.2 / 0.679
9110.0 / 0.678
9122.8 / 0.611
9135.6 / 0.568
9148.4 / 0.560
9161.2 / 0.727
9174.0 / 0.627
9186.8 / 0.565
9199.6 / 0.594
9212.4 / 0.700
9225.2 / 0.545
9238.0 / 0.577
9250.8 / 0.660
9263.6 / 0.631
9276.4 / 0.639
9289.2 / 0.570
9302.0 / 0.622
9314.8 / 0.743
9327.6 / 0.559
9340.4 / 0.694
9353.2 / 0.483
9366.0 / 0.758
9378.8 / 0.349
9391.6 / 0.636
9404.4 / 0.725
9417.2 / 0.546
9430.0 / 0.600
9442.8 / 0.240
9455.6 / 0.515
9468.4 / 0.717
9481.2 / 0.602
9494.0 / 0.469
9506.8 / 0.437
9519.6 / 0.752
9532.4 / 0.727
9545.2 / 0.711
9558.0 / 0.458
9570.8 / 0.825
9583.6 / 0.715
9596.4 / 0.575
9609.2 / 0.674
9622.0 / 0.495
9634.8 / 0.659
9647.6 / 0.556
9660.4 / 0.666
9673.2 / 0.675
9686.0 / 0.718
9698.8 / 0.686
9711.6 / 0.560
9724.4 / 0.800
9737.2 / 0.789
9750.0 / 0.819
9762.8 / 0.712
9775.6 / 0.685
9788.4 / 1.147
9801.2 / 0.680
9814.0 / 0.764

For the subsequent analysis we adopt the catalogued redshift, 0.642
